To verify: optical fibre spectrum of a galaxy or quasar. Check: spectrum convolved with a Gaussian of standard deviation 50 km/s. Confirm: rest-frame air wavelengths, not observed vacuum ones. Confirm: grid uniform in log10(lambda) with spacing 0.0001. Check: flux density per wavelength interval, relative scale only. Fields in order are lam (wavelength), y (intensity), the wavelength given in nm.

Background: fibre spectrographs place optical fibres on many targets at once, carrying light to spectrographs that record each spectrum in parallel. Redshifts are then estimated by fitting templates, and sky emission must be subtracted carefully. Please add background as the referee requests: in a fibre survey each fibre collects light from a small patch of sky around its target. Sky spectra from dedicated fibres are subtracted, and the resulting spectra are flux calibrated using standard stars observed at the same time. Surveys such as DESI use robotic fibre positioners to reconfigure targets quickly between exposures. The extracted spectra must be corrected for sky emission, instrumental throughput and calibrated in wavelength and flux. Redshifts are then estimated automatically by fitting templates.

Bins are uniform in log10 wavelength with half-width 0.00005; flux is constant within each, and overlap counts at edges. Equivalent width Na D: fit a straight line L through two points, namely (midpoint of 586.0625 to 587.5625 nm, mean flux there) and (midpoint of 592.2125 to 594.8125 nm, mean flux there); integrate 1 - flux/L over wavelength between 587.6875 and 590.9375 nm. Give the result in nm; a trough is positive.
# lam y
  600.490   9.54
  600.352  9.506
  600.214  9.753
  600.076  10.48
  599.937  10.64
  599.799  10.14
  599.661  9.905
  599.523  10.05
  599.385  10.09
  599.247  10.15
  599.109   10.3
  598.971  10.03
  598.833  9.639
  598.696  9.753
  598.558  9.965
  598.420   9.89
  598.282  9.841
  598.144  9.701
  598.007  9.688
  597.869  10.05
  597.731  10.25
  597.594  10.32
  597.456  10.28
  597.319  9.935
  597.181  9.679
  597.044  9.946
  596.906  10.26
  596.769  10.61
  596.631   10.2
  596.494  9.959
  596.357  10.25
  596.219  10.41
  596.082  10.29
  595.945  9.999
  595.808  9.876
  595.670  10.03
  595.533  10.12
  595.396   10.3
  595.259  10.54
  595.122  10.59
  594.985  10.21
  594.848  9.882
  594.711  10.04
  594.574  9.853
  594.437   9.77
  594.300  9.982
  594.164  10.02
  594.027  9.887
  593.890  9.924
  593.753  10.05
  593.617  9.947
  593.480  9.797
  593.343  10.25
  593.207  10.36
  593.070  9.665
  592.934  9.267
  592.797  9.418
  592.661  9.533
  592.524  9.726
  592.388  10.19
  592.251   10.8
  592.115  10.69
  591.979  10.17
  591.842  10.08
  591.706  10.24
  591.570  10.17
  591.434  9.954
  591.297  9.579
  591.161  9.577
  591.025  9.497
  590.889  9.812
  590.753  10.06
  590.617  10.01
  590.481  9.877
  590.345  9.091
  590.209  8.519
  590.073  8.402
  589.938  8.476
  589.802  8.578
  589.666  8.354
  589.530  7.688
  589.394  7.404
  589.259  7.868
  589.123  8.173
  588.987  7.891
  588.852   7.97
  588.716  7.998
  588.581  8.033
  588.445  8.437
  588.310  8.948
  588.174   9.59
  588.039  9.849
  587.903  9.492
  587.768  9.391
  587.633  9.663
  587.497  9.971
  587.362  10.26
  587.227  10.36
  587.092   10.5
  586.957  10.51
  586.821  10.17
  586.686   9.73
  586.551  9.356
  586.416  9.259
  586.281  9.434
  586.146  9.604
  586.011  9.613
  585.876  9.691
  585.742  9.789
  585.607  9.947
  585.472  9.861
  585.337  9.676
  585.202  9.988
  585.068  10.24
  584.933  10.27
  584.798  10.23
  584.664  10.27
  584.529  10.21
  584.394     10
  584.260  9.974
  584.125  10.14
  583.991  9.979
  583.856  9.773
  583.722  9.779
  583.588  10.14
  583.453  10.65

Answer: 0.38 nm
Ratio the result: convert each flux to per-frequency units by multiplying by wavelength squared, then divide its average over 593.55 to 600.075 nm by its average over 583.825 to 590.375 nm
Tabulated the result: 1.1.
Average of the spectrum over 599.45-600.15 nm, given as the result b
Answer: 10.2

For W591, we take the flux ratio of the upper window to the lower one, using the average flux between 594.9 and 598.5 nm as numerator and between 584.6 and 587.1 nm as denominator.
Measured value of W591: 1.0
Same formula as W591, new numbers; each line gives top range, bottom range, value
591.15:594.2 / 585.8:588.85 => 1.05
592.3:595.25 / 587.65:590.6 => 1.15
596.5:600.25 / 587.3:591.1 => 1.13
